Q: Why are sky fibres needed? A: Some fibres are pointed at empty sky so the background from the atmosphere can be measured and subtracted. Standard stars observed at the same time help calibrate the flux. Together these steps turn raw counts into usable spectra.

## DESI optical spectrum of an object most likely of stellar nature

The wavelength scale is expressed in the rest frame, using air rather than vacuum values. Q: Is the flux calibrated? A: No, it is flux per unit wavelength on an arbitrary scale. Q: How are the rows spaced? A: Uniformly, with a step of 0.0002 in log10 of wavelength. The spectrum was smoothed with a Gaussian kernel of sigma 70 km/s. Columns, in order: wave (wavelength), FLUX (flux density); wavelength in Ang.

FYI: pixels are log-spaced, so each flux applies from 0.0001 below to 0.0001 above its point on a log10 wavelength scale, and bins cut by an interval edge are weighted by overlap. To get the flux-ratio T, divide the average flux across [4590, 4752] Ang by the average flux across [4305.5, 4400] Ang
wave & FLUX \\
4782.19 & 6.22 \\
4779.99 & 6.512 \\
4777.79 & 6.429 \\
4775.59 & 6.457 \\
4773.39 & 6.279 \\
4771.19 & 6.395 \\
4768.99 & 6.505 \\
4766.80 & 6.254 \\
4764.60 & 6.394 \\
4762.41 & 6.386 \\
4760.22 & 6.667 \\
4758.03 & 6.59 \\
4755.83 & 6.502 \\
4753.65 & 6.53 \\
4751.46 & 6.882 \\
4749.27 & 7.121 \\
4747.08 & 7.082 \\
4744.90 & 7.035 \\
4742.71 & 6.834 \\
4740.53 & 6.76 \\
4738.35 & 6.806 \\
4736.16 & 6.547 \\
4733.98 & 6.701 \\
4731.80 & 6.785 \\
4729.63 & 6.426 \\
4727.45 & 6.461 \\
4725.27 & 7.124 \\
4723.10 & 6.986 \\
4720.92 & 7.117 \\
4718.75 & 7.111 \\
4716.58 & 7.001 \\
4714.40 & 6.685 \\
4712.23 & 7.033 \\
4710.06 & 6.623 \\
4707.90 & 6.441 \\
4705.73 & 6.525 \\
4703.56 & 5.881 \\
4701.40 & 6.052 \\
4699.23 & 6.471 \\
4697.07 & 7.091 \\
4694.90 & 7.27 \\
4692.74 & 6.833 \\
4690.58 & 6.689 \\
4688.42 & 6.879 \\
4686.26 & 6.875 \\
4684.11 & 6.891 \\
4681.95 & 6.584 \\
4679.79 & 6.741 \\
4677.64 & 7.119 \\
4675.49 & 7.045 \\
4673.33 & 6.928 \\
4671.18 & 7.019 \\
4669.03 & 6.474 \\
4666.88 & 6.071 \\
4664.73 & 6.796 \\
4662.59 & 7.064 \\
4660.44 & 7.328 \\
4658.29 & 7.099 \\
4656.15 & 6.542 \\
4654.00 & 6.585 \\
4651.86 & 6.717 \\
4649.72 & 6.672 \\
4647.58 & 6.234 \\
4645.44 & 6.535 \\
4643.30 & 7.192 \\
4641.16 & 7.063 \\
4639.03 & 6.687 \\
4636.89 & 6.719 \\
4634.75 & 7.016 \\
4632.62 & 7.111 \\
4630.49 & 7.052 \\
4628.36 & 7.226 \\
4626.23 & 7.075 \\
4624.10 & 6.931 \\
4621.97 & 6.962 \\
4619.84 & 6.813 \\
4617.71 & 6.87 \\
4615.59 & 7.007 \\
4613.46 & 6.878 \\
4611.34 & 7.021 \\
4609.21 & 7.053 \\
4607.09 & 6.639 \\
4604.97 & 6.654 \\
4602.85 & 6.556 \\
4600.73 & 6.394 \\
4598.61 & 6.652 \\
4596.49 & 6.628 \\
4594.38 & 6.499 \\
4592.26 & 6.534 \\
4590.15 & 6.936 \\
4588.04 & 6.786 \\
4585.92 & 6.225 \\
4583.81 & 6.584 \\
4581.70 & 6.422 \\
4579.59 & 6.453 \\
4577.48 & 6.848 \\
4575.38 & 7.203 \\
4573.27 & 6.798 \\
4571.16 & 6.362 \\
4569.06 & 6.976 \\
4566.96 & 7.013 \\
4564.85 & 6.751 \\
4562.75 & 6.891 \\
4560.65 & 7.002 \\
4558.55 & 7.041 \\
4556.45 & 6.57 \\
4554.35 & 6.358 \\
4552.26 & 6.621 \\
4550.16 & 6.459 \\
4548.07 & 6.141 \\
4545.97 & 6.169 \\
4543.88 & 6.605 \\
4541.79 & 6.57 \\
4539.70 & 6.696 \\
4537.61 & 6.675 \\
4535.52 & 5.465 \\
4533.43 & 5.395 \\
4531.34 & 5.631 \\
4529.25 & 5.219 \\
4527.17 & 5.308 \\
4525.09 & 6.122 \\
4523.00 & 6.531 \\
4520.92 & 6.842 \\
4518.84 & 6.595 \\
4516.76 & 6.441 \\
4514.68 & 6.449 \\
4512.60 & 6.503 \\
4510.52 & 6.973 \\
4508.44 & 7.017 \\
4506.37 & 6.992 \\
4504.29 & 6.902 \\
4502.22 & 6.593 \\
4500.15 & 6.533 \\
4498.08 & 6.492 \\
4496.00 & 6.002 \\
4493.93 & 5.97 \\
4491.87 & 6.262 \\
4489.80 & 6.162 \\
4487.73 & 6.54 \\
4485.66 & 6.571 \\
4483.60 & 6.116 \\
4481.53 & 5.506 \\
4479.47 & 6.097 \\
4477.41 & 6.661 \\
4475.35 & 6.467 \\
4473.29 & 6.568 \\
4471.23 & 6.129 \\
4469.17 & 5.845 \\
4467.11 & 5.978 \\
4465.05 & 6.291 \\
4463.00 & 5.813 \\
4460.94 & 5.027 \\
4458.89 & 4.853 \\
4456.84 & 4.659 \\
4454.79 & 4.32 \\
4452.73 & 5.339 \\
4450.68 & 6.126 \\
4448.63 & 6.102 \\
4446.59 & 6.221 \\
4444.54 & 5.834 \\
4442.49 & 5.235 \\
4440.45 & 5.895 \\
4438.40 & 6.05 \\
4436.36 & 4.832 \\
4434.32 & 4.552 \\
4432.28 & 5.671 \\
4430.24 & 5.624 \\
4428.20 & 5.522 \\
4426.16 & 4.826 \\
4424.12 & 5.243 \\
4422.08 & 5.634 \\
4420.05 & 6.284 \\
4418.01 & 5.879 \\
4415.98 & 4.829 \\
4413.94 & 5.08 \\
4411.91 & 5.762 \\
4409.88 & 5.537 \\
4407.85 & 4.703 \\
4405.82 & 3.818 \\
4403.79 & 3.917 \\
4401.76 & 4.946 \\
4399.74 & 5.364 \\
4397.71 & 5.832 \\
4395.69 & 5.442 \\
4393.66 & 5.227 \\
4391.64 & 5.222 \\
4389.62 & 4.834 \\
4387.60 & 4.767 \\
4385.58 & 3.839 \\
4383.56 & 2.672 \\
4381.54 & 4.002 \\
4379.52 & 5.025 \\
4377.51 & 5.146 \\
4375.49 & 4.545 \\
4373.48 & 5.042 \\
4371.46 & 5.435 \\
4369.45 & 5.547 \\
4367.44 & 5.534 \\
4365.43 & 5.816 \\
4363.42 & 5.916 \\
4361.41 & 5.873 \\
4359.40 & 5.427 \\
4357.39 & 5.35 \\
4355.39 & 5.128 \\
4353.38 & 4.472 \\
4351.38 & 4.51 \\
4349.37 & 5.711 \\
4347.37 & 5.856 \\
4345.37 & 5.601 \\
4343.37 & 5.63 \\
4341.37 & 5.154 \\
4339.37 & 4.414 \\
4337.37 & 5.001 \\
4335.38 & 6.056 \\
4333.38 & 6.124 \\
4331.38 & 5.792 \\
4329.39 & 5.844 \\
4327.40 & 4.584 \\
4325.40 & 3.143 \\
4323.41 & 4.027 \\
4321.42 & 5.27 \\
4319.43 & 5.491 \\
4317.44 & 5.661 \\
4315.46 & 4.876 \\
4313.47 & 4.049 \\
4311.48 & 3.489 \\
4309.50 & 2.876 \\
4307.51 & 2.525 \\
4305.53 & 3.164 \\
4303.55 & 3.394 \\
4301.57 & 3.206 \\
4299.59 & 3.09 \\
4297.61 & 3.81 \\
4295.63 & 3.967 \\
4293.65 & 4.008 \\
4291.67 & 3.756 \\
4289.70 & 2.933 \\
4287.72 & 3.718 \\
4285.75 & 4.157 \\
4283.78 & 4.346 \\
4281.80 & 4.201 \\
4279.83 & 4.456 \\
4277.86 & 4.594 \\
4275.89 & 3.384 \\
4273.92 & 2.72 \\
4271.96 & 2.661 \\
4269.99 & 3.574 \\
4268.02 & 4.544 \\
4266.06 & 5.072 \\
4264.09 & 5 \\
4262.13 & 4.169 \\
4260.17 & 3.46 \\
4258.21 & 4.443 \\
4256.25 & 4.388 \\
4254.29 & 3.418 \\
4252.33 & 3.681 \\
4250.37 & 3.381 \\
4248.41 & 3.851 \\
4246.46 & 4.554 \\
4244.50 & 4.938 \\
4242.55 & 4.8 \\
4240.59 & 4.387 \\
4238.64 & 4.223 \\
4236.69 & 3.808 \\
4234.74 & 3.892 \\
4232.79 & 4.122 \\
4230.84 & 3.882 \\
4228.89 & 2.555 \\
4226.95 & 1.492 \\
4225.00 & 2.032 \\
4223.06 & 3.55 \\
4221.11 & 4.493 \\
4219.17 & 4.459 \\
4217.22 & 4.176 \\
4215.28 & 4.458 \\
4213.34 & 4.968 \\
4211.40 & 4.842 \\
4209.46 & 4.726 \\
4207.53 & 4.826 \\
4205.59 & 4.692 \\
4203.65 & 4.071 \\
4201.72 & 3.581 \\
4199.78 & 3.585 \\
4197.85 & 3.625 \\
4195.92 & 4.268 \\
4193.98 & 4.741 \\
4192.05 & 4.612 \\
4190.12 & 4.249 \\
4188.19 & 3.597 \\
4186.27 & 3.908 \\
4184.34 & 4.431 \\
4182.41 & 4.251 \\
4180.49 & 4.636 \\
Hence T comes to 1.38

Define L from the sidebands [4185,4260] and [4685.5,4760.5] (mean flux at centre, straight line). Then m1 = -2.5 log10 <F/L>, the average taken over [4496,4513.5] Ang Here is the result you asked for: -0.20 mag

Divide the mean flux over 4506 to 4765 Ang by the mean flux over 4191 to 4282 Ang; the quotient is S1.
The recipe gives 1.7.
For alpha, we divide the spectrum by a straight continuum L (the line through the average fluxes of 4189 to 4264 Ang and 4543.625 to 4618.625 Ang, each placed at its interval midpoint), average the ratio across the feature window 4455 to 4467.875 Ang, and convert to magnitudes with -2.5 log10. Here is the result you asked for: 0.09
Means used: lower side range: 4.05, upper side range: 6.68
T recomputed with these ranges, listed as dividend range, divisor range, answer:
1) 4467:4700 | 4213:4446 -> 1.45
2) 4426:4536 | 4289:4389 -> 1.28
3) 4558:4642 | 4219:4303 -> 1.78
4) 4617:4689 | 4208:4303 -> 1.74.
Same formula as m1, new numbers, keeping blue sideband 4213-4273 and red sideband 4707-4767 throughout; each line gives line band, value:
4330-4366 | -0.20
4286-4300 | 0.15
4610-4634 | -0.15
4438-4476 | -0.11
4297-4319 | 0.17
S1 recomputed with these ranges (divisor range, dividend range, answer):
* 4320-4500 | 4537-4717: 1.25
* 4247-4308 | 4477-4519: 1.70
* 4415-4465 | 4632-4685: 1.25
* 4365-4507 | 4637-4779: 1.22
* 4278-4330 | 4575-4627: 1.69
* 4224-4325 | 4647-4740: 1.75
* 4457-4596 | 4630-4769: 1.06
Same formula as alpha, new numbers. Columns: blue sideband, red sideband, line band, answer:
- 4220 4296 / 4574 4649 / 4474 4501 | -0.09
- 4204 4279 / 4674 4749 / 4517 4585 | -0.11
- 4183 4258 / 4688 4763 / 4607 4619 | -0.13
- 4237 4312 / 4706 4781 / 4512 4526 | -0.22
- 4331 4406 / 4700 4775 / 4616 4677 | -0.10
